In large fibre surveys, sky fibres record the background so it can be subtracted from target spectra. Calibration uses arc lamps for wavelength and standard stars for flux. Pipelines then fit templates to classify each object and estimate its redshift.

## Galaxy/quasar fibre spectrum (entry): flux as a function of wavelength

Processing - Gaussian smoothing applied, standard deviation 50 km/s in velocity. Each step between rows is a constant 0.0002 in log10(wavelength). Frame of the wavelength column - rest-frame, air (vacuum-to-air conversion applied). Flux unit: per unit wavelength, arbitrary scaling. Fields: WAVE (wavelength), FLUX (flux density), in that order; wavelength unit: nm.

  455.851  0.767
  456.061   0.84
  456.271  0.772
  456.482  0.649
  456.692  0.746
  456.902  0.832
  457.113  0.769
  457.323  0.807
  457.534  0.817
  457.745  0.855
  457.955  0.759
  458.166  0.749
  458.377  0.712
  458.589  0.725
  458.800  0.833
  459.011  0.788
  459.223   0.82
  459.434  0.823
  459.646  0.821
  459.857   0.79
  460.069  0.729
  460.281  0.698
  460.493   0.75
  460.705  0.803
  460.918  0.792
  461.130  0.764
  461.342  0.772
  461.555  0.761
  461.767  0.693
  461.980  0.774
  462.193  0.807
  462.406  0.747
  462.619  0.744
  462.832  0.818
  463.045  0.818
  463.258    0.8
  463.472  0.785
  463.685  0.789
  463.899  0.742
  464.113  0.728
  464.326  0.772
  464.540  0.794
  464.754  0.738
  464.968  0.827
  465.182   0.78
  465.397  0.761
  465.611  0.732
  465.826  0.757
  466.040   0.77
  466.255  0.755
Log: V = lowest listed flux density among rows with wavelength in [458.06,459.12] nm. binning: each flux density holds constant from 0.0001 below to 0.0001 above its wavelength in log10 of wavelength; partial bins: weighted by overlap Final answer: 0.712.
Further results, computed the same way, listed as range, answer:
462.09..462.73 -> 0.744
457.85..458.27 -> 0.749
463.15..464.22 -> 0.728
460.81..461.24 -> 0.764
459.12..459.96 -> 0.79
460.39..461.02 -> 0.75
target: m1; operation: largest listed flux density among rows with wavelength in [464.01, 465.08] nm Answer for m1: 0.827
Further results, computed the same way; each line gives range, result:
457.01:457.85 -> 0.855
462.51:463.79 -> 0.818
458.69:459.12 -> 0.833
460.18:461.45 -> 0.803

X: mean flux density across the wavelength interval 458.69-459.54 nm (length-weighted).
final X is 0.816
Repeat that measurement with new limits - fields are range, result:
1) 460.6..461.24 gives 0.786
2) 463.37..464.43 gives 0.763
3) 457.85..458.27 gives 0.755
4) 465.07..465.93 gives 0.757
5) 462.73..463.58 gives 0.805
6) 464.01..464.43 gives 0.751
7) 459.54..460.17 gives 0.781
